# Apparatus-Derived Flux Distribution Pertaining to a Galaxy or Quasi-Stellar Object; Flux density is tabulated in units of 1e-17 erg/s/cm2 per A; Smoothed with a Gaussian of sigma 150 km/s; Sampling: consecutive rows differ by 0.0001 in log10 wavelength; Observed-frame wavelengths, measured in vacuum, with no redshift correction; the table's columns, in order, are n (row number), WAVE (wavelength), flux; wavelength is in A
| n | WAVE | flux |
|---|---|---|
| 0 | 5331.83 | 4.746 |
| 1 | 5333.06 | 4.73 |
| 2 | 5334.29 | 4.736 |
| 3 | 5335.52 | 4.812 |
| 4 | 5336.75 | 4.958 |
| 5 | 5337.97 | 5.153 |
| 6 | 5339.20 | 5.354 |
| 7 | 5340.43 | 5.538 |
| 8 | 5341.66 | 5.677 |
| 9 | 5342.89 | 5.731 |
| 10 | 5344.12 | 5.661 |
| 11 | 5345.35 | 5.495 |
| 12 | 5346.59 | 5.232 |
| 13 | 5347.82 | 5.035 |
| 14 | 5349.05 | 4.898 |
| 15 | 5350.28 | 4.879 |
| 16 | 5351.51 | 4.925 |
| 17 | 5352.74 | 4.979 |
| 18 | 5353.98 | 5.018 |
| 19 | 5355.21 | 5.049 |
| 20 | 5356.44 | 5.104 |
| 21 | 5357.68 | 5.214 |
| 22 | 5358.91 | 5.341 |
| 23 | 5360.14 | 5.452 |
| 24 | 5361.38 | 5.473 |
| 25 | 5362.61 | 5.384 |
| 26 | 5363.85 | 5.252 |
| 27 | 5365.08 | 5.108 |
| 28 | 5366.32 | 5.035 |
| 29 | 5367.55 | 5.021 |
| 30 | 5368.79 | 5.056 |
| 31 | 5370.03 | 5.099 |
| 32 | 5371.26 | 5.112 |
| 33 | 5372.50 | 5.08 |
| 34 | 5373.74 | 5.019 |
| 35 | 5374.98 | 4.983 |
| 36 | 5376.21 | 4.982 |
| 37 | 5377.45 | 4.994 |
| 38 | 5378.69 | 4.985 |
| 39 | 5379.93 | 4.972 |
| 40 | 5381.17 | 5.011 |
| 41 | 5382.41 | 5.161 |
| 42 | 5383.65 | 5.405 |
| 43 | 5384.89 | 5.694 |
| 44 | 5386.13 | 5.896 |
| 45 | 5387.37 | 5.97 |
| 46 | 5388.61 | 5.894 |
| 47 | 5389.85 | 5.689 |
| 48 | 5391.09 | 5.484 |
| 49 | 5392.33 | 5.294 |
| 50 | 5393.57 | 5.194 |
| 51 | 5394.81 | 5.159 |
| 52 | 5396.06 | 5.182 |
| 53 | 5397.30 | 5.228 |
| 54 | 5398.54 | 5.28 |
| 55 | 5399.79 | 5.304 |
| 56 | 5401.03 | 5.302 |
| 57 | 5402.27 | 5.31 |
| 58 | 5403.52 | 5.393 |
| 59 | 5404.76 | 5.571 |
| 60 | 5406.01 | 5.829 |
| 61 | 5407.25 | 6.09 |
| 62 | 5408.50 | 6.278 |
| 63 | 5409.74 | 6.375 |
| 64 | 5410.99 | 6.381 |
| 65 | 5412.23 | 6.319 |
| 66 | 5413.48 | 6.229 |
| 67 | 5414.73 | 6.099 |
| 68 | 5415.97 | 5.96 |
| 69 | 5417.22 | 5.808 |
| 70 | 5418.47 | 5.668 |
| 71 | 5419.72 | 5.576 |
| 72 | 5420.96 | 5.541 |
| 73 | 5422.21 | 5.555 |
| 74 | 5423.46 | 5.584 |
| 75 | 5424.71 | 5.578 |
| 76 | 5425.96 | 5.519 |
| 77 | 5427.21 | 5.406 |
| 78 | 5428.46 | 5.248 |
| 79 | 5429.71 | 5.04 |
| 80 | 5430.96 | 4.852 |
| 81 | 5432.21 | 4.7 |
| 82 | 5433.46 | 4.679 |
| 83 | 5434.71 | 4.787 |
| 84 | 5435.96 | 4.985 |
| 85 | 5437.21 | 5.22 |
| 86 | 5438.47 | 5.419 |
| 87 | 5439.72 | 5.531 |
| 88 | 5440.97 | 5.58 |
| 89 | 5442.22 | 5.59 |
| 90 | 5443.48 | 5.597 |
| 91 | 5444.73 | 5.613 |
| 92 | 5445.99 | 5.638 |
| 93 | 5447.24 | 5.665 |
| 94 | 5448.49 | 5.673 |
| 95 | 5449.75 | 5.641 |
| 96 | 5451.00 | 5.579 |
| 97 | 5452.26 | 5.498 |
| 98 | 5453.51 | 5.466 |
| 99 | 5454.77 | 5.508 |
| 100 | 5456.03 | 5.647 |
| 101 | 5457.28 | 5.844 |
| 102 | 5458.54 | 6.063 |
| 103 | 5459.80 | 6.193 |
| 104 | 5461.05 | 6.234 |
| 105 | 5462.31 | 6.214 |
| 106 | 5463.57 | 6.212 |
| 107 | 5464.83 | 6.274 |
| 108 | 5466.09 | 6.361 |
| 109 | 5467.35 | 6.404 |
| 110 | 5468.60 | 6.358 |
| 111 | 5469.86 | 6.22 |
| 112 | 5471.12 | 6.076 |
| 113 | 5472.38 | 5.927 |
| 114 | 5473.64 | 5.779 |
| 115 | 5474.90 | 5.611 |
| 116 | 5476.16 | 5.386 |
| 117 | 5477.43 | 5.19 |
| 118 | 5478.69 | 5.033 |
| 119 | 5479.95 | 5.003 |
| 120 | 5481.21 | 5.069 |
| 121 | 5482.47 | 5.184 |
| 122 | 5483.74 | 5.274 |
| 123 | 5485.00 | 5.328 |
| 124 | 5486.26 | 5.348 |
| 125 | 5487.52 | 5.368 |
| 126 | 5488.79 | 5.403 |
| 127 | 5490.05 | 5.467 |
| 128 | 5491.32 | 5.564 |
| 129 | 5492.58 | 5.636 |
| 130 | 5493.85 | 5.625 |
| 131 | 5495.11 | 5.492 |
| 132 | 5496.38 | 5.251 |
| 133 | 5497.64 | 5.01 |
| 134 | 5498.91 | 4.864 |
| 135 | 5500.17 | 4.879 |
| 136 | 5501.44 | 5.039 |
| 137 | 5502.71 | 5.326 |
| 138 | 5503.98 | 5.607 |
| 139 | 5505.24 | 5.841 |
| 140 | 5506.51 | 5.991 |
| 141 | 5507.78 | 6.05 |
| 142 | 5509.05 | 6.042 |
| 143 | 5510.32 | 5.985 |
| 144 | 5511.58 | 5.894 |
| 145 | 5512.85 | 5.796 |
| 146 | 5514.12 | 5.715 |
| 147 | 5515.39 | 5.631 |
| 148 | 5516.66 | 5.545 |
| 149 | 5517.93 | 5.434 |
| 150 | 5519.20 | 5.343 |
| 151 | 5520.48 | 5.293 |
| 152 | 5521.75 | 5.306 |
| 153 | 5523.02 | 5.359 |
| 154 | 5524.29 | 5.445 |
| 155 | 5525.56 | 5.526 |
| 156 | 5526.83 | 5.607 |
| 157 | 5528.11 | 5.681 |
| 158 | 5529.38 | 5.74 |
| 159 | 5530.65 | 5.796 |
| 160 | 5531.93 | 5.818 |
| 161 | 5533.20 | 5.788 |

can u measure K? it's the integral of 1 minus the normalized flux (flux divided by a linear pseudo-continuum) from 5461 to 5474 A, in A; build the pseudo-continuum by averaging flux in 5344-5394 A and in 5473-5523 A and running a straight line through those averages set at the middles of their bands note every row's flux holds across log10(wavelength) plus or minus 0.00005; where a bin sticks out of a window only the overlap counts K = -1.9 A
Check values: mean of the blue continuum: 5.23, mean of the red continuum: 5.45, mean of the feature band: 6.19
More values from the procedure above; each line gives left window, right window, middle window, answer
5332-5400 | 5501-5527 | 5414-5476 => -2.57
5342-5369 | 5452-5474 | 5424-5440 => 1.78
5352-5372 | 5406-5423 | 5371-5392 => 0.60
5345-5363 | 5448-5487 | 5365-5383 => 0.75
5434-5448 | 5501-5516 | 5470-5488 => 0.60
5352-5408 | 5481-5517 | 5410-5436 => -0.77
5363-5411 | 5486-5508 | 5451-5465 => -1.27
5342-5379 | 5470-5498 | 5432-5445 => 0.18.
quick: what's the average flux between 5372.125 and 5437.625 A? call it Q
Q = 5.45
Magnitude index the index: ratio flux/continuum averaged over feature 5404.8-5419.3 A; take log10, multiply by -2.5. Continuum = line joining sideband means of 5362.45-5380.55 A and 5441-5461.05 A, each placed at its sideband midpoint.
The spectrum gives -0.13 mag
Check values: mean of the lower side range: 5.06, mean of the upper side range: 5.7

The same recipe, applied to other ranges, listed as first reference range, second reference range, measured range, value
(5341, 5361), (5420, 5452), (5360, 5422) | -0.035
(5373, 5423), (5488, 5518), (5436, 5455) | 0.004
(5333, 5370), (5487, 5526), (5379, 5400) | -0.027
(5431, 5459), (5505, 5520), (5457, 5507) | -0.002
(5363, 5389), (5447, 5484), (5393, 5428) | -0.047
